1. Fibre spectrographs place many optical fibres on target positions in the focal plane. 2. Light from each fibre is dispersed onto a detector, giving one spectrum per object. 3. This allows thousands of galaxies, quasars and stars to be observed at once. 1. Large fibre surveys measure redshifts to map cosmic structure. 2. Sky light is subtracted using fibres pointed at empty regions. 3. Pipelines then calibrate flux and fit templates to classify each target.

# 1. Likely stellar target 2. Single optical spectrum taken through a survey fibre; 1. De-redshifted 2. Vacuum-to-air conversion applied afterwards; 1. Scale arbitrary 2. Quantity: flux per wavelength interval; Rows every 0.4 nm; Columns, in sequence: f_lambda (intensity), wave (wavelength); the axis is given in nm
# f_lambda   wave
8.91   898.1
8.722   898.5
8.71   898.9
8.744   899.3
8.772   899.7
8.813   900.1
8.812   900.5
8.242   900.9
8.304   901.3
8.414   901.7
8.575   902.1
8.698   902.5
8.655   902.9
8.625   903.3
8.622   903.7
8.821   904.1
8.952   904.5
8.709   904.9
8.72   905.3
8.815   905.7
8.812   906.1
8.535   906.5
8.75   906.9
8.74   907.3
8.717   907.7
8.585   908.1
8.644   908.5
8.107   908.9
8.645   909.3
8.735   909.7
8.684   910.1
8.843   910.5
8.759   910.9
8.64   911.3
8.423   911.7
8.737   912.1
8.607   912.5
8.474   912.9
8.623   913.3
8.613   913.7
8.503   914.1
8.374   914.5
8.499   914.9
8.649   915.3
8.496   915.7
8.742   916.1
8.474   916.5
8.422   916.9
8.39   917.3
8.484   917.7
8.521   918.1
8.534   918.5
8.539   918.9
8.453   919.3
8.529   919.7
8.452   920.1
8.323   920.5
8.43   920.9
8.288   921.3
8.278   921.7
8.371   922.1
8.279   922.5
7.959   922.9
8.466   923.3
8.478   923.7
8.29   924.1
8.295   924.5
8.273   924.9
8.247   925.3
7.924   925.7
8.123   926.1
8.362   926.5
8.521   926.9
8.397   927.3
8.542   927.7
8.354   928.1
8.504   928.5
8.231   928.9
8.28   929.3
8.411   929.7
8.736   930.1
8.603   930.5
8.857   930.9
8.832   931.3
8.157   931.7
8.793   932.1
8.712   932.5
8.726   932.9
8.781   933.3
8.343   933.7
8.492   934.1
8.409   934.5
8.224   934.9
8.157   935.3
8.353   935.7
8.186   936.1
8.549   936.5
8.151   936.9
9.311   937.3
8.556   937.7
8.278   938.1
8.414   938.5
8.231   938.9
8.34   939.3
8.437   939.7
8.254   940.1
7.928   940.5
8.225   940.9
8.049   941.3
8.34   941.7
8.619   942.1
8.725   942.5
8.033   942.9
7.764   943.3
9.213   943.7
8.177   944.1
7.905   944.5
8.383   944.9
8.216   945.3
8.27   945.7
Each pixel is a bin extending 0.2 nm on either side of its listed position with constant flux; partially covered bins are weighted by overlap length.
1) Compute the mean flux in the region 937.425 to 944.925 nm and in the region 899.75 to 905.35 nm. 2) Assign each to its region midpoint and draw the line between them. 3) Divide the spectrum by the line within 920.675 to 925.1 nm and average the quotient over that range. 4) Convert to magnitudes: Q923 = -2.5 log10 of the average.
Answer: 0.02 mag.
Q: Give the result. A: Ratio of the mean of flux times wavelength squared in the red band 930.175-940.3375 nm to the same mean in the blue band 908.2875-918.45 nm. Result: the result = 1.04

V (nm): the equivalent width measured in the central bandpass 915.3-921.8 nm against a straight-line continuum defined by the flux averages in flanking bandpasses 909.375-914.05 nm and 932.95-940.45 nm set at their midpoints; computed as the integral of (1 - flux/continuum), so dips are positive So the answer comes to 0.09 nm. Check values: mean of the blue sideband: 8.64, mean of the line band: 8.47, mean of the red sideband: 8.41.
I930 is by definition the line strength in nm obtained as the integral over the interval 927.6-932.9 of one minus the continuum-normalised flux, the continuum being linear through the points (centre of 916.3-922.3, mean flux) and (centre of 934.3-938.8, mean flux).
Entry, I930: -0.079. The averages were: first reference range 8.43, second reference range 8.41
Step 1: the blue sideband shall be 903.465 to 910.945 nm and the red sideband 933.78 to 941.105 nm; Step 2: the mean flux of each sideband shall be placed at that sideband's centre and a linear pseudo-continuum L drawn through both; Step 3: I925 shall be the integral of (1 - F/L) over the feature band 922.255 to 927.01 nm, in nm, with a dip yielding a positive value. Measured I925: 0.132 nm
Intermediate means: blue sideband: 8.69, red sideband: 8.36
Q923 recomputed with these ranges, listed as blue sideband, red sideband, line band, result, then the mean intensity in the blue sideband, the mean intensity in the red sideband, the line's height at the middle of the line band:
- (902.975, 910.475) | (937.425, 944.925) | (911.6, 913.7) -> 0.004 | 8.68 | 8.32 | 8.62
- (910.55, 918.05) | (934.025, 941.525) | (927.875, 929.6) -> 0.010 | 8.56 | 8.34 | 8.42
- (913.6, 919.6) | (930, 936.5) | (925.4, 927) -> 0.039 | 8.51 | 8.52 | 8.52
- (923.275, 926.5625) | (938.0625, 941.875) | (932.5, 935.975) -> -0.025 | 8.26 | 8.25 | 8.25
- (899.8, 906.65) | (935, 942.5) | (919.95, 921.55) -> 0.019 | 8.66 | 8.36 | 8.51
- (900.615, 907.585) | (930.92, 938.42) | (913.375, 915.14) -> 0.012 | 8.65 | 8.51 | 8.6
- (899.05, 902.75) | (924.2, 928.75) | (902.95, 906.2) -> -0.024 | 8.6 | 8.32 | 8.56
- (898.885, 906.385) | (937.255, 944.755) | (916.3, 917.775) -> 0.014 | 8.67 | 8.34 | 8.55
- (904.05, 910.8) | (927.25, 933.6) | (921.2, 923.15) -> 0.047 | 8.69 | 8.56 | 8.61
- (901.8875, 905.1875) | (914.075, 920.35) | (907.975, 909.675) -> 0.014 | 8.71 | 8.5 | 8.63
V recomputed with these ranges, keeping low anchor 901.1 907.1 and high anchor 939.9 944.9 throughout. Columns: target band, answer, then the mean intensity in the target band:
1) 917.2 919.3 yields 0.01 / 8.49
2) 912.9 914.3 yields 0.00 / 8.56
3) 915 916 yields 0.00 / 8.58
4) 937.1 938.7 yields -0.06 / 8.64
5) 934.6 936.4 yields 0.02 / 8.26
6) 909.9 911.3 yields -0.02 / 8.74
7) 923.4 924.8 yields 0.02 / 8.36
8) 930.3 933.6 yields -0.11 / 8.67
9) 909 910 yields 0.00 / 8.63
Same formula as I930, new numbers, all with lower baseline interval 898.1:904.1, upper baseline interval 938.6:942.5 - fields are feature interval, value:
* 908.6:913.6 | -0.03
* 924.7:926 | 0.04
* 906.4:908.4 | -0.02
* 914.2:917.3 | 0.00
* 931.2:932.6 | -0.04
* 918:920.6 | 0.00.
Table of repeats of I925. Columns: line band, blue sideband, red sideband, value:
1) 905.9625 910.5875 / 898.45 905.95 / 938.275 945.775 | -0.02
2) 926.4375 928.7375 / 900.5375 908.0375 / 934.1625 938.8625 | 0.01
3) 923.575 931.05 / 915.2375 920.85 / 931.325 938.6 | 0.09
